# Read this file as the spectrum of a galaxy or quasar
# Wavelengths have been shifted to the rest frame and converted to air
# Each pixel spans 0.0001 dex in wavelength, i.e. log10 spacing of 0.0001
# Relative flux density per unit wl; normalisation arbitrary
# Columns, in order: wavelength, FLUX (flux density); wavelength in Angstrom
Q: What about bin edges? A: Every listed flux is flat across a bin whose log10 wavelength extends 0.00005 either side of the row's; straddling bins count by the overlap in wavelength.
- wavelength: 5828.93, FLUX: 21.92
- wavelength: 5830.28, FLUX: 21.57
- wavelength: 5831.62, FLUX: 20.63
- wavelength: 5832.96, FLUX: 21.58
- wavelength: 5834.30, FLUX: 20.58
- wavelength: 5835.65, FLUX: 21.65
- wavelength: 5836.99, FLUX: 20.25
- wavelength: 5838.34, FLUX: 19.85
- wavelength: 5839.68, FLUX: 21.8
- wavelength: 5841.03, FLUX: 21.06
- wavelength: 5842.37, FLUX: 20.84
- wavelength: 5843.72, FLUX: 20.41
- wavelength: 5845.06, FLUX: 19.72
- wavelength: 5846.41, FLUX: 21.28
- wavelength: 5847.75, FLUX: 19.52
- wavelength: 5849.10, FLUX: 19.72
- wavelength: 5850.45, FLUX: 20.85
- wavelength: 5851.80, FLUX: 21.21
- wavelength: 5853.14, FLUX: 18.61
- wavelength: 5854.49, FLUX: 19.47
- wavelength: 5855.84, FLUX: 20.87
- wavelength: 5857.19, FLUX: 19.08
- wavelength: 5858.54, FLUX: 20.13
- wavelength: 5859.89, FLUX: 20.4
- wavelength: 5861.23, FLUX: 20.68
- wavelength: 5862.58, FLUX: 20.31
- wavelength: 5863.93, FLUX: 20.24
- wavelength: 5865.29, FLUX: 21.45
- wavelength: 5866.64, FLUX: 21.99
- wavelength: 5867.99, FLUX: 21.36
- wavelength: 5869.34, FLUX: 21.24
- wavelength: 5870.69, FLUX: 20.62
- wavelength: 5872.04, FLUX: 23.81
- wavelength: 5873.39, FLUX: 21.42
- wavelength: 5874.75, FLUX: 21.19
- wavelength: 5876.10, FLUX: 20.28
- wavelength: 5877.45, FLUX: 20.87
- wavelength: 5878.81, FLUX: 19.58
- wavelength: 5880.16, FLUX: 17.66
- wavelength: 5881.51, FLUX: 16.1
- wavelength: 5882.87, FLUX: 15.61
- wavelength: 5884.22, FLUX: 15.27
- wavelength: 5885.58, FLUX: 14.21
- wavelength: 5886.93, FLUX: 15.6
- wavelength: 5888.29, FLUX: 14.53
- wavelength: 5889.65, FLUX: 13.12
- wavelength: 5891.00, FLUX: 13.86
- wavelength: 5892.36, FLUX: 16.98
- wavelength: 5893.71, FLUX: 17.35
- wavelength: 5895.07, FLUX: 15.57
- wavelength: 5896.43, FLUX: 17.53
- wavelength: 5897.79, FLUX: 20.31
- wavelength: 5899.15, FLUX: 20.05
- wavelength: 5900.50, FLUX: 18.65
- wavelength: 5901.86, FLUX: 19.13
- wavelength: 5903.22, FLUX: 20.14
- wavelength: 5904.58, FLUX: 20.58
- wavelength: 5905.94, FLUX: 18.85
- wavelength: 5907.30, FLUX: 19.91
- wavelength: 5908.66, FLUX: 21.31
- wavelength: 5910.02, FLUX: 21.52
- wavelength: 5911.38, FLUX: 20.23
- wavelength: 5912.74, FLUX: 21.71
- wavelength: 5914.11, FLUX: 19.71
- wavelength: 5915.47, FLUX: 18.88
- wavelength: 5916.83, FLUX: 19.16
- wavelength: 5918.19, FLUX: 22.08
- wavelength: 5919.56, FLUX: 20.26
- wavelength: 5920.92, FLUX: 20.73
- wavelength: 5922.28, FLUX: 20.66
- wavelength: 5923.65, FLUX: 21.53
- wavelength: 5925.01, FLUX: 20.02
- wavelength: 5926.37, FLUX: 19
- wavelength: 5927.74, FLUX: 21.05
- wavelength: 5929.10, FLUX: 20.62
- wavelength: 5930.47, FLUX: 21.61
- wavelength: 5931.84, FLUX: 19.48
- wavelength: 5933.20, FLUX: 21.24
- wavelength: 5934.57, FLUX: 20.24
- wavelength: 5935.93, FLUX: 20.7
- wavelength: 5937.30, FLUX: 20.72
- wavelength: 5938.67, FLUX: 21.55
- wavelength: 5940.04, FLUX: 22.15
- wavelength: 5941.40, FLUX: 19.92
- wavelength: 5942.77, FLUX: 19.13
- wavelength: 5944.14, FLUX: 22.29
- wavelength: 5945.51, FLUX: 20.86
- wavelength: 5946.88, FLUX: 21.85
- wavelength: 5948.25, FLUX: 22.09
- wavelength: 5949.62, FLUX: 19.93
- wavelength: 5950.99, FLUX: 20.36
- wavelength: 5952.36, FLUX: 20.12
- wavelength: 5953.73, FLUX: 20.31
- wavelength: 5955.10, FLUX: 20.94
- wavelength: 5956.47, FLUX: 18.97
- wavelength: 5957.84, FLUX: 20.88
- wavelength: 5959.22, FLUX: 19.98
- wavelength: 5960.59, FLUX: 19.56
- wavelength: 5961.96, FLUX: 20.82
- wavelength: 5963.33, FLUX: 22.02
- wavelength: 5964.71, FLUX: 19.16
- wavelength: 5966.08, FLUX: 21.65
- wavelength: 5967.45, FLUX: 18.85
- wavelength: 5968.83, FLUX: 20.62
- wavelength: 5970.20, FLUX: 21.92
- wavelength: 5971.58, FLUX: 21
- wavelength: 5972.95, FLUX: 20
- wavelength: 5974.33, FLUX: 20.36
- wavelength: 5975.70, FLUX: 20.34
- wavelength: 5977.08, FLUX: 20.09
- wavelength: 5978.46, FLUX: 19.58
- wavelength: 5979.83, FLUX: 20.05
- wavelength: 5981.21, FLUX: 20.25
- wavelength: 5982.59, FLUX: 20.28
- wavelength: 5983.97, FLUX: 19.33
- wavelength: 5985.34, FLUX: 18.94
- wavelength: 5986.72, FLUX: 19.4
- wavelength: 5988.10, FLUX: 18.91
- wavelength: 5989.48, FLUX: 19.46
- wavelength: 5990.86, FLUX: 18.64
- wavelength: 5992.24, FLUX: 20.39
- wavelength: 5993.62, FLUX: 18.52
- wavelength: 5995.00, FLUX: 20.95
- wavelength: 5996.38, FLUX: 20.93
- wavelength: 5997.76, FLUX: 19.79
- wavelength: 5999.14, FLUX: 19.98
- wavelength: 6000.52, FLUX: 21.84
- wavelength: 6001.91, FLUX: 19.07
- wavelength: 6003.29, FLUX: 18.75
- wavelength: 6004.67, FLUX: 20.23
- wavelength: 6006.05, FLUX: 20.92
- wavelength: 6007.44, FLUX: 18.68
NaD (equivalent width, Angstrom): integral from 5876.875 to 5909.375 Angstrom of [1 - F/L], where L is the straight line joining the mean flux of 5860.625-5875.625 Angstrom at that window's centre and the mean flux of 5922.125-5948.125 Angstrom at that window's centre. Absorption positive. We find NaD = 5.37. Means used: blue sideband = 21.3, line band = 17.6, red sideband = 20.8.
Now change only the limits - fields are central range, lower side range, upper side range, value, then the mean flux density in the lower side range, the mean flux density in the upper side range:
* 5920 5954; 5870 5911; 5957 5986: -2.20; 18.4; 20.3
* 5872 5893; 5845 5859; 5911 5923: 3.00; 20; 20.4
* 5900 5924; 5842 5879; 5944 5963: 0.40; 20.6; 20.6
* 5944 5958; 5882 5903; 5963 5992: -1.31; 16.6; 20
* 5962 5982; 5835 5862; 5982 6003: -0.61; 20.4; 19.7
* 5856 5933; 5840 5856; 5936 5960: 4.09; 20.3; 20.7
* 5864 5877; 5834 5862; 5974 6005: -0.72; 20.4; 19.8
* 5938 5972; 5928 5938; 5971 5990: -0.63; 20.7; 19.9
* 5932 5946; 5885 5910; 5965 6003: -1.47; 17.8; 20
